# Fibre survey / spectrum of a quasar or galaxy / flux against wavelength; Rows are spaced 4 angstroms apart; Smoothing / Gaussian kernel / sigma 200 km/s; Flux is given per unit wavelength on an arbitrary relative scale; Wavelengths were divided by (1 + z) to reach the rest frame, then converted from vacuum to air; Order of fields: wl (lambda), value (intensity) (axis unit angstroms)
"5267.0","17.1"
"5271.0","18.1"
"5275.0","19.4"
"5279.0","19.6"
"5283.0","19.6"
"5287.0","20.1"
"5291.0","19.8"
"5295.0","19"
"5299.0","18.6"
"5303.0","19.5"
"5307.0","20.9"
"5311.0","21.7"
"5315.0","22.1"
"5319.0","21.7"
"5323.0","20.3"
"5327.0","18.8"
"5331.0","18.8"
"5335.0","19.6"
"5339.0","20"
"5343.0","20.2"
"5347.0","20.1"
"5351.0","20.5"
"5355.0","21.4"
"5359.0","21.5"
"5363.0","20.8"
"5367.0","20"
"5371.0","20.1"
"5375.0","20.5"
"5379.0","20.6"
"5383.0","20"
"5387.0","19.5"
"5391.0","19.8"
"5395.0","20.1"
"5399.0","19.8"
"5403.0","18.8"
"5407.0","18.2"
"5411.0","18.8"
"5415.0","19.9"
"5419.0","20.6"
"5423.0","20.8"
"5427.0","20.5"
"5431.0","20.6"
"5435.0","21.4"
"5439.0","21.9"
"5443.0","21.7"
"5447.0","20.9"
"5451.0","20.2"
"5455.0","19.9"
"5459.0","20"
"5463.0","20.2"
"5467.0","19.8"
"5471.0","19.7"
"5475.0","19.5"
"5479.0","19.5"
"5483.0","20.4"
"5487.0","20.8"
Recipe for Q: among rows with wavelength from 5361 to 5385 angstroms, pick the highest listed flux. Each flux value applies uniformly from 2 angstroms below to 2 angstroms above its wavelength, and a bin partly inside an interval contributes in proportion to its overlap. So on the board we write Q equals 20.8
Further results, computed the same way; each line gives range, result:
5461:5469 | 20.2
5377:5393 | 20.6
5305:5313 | 21.7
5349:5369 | 21.5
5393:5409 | 20.1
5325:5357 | 21.4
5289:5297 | 19.8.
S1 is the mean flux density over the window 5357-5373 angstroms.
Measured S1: 20.6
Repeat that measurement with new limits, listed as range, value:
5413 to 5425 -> 20.4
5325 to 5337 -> 19.1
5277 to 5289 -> 19.8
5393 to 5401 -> 20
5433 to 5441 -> 21.6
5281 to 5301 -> 19.4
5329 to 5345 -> 19.7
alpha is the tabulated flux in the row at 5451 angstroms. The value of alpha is 20.2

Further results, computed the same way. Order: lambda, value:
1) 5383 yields 20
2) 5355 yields 21.4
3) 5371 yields 20.1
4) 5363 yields 20.8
